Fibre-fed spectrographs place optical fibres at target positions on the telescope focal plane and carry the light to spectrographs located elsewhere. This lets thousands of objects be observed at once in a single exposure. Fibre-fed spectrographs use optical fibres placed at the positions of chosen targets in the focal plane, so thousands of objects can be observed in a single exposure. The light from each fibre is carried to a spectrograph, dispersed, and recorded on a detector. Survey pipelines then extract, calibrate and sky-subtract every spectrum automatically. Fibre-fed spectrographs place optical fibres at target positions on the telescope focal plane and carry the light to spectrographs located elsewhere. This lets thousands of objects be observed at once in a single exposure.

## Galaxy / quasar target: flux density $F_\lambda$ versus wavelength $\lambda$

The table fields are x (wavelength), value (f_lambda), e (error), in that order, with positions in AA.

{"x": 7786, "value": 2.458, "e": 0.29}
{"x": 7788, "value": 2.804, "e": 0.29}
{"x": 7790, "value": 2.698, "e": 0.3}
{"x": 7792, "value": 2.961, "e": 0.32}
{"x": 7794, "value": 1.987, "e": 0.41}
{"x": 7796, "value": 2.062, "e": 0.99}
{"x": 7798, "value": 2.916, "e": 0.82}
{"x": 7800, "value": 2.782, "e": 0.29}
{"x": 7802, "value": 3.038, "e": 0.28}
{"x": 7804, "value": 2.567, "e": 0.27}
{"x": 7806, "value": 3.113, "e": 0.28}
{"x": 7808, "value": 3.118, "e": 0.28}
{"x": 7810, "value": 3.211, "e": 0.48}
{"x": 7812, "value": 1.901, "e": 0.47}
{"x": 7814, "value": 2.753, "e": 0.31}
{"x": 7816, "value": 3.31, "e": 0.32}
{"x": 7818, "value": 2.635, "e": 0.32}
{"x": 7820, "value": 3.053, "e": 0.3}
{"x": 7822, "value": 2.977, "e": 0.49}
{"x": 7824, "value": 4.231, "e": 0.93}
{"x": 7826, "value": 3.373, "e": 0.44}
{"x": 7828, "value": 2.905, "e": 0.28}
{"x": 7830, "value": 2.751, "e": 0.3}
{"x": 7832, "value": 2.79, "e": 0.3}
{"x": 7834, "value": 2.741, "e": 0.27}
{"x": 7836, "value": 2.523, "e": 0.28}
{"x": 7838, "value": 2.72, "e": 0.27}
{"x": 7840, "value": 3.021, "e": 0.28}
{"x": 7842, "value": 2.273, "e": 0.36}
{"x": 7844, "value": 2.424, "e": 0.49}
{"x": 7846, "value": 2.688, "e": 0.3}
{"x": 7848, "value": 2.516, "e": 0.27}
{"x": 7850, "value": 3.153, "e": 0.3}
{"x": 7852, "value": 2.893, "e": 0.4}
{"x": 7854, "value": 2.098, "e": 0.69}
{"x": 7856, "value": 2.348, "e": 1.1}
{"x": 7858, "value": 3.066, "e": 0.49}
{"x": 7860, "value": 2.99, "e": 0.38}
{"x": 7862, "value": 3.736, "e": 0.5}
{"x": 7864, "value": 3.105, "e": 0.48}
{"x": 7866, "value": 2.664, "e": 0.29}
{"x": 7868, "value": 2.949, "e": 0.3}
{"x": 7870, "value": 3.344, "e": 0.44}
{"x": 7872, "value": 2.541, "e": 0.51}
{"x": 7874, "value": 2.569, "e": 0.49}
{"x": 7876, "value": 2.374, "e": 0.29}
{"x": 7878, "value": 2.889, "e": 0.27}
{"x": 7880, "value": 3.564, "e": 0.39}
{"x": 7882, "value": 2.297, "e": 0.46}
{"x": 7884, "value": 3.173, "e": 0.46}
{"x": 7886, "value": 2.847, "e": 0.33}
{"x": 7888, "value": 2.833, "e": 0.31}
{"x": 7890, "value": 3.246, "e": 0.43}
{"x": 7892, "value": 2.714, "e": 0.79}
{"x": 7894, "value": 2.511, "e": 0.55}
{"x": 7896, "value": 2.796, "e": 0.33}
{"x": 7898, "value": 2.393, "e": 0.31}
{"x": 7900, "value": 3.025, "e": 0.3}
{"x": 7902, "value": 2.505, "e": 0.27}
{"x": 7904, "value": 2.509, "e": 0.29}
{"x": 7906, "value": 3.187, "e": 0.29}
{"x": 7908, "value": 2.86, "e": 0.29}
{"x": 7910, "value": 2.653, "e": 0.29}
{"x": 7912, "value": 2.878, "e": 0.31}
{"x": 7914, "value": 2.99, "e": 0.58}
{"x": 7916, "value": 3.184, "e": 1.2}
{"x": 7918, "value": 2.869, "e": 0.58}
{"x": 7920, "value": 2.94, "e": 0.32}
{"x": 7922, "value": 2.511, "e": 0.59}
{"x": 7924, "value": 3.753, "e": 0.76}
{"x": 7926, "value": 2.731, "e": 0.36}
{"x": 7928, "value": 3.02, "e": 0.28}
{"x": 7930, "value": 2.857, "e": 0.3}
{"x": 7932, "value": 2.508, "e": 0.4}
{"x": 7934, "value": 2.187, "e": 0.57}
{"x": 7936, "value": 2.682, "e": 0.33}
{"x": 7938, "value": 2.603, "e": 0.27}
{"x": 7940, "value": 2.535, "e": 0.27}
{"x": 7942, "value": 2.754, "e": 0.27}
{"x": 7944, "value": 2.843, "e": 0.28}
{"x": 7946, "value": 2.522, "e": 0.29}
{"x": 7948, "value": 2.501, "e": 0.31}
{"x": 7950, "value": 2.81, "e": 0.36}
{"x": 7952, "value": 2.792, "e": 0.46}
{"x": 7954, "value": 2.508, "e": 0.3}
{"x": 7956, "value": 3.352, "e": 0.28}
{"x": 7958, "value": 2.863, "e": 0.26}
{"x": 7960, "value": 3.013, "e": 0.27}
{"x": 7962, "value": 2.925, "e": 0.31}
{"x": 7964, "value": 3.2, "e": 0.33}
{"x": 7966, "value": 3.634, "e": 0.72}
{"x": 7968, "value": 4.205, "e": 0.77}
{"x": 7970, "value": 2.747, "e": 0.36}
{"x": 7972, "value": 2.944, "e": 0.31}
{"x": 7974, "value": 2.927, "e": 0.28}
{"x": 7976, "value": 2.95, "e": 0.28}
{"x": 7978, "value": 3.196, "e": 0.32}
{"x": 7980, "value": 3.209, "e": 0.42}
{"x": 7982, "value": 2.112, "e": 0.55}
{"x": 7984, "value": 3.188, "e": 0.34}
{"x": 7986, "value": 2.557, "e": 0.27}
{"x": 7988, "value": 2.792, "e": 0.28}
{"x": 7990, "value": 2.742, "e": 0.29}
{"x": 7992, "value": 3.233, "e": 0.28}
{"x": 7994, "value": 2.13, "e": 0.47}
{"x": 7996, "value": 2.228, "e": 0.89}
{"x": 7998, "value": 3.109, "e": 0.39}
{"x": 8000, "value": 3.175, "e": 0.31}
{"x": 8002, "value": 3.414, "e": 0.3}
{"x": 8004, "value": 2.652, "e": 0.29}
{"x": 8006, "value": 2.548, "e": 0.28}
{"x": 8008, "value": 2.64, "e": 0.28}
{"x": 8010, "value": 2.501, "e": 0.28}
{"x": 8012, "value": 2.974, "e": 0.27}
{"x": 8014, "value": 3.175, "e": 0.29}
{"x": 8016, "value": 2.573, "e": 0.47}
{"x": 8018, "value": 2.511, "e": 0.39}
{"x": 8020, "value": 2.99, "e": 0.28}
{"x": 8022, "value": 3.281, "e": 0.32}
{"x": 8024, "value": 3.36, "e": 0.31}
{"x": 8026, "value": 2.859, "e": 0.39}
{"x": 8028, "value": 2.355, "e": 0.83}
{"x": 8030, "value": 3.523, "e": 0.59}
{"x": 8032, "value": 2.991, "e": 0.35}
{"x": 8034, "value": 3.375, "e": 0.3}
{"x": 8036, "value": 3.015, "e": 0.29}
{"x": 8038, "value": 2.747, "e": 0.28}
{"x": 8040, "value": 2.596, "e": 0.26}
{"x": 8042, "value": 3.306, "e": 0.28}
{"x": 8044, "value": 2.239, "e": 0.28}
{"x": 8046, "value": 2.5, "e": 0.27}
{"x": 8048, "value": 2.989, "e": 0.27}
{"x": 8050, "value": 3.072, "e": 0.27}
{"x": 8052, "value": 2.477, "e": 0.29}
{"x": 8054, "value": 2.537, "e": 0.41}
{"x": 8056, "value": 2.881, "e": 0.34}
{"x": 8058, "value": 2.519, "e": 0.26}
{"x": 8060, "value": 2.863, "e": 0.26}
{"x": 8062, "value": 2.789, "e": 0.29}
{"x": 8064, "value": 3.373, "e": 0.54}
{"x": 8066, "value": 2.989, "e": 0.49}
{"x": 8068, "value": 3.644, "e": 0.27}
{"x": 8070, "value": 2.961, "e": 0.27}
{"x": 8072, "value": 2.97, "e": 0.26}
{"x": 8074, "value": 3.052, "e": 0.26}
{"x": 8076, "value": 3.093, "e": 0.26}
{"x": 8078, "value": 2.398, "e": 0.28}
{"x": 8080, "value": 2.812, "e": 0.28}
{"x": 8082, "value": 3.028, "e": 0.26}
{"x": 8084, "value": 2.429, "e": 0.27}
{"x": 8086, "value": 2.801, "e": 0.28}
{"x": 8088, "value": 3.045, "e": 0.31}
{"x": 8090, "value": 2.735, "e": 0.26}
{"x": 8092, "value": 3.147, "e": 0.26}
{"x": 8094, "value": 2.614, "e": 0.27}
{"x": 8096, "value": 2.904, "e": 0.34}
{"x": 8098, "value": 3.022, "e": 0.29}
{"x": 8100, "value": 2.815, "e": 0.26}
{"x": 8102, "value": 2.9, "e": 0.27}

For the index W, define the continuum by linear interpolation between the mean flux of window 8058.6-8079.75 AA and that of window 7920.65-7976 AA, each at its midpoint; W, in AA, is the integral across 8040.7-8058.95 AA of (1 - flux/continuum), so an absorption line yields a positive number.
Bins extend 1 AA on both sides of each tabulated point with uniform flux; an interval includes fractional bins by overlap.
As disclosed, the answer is 1.57 AA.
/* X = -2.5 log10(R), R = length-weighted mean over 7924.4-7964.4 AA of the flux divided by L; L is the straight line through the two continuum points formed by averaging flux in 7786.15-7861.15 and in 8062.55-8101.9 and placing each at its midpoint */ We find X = 0.04 mag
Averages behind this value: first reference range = 2.79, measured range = 2.77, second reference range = 2.94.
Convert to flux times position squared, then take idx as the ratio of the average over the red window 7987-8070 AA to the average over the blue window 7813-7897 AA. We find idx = 1.05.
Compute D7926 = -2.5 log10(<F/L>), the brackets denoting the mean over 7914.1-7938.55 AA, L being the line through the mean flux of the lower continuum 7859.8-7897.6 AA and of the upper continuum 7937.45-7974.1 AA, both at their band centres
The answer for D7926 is 0.03 mag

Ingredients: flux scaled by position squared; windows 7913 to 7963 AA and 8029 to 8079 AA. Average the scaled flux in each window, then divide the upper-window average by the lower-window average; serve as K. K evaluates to 1.07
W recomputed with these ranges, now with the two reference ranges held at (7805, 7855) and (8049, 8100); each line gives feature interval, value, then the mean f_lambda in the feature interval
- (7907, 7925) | -0.6 AA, 2.96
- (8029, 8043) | -1.0 AA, 3.08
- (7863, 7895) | 0.0 AA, 2.85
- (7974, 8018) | 1.0 AA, 2.81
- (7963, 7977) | -1.8 AA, 3.23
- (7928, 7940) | 1.1 AA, 2.6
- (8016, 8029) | 0.0 AA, 2.87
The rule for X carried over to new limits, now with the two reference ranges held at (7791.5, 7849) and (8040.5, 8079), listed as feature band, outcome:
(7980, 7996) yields 0.07 mag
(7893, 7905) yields 0.08 mag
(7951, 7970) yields -0.11 mag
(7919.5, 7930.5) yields -0.05 mag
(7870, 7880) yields 0.02 mag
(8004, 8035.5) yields -0.02 mag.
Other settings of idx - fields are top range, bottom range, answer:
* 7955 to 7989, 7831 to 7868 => 1.14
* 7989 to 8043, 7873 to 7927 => 1.05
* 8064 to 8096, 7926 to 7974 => 1.05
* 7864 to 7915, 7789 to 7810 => 1.05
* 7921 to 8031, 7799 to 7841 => 1.02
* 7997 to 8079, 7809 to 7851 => 1.07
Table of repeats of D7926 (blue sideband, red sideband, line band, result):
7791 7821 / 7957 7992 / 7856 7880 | -0.029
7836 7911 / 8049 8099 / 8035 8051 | 0.024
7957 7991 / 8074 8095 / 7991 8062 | 0.032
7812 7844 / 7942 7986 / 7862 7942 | 0.038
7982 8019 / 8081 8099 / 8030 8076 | -0.038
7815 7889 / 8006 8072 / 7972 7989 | 0.005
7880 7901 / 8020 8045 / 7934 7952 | 0.094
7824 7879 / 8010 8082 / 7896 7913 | 0.035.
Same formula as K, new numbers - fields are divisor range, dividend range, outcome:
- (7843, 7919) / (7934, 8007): 1.04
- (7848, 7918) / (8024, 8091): 1.06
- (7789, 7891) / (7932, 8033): 1.05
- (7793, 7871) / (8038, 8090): 1.06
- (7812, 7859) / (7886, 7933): 1.03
